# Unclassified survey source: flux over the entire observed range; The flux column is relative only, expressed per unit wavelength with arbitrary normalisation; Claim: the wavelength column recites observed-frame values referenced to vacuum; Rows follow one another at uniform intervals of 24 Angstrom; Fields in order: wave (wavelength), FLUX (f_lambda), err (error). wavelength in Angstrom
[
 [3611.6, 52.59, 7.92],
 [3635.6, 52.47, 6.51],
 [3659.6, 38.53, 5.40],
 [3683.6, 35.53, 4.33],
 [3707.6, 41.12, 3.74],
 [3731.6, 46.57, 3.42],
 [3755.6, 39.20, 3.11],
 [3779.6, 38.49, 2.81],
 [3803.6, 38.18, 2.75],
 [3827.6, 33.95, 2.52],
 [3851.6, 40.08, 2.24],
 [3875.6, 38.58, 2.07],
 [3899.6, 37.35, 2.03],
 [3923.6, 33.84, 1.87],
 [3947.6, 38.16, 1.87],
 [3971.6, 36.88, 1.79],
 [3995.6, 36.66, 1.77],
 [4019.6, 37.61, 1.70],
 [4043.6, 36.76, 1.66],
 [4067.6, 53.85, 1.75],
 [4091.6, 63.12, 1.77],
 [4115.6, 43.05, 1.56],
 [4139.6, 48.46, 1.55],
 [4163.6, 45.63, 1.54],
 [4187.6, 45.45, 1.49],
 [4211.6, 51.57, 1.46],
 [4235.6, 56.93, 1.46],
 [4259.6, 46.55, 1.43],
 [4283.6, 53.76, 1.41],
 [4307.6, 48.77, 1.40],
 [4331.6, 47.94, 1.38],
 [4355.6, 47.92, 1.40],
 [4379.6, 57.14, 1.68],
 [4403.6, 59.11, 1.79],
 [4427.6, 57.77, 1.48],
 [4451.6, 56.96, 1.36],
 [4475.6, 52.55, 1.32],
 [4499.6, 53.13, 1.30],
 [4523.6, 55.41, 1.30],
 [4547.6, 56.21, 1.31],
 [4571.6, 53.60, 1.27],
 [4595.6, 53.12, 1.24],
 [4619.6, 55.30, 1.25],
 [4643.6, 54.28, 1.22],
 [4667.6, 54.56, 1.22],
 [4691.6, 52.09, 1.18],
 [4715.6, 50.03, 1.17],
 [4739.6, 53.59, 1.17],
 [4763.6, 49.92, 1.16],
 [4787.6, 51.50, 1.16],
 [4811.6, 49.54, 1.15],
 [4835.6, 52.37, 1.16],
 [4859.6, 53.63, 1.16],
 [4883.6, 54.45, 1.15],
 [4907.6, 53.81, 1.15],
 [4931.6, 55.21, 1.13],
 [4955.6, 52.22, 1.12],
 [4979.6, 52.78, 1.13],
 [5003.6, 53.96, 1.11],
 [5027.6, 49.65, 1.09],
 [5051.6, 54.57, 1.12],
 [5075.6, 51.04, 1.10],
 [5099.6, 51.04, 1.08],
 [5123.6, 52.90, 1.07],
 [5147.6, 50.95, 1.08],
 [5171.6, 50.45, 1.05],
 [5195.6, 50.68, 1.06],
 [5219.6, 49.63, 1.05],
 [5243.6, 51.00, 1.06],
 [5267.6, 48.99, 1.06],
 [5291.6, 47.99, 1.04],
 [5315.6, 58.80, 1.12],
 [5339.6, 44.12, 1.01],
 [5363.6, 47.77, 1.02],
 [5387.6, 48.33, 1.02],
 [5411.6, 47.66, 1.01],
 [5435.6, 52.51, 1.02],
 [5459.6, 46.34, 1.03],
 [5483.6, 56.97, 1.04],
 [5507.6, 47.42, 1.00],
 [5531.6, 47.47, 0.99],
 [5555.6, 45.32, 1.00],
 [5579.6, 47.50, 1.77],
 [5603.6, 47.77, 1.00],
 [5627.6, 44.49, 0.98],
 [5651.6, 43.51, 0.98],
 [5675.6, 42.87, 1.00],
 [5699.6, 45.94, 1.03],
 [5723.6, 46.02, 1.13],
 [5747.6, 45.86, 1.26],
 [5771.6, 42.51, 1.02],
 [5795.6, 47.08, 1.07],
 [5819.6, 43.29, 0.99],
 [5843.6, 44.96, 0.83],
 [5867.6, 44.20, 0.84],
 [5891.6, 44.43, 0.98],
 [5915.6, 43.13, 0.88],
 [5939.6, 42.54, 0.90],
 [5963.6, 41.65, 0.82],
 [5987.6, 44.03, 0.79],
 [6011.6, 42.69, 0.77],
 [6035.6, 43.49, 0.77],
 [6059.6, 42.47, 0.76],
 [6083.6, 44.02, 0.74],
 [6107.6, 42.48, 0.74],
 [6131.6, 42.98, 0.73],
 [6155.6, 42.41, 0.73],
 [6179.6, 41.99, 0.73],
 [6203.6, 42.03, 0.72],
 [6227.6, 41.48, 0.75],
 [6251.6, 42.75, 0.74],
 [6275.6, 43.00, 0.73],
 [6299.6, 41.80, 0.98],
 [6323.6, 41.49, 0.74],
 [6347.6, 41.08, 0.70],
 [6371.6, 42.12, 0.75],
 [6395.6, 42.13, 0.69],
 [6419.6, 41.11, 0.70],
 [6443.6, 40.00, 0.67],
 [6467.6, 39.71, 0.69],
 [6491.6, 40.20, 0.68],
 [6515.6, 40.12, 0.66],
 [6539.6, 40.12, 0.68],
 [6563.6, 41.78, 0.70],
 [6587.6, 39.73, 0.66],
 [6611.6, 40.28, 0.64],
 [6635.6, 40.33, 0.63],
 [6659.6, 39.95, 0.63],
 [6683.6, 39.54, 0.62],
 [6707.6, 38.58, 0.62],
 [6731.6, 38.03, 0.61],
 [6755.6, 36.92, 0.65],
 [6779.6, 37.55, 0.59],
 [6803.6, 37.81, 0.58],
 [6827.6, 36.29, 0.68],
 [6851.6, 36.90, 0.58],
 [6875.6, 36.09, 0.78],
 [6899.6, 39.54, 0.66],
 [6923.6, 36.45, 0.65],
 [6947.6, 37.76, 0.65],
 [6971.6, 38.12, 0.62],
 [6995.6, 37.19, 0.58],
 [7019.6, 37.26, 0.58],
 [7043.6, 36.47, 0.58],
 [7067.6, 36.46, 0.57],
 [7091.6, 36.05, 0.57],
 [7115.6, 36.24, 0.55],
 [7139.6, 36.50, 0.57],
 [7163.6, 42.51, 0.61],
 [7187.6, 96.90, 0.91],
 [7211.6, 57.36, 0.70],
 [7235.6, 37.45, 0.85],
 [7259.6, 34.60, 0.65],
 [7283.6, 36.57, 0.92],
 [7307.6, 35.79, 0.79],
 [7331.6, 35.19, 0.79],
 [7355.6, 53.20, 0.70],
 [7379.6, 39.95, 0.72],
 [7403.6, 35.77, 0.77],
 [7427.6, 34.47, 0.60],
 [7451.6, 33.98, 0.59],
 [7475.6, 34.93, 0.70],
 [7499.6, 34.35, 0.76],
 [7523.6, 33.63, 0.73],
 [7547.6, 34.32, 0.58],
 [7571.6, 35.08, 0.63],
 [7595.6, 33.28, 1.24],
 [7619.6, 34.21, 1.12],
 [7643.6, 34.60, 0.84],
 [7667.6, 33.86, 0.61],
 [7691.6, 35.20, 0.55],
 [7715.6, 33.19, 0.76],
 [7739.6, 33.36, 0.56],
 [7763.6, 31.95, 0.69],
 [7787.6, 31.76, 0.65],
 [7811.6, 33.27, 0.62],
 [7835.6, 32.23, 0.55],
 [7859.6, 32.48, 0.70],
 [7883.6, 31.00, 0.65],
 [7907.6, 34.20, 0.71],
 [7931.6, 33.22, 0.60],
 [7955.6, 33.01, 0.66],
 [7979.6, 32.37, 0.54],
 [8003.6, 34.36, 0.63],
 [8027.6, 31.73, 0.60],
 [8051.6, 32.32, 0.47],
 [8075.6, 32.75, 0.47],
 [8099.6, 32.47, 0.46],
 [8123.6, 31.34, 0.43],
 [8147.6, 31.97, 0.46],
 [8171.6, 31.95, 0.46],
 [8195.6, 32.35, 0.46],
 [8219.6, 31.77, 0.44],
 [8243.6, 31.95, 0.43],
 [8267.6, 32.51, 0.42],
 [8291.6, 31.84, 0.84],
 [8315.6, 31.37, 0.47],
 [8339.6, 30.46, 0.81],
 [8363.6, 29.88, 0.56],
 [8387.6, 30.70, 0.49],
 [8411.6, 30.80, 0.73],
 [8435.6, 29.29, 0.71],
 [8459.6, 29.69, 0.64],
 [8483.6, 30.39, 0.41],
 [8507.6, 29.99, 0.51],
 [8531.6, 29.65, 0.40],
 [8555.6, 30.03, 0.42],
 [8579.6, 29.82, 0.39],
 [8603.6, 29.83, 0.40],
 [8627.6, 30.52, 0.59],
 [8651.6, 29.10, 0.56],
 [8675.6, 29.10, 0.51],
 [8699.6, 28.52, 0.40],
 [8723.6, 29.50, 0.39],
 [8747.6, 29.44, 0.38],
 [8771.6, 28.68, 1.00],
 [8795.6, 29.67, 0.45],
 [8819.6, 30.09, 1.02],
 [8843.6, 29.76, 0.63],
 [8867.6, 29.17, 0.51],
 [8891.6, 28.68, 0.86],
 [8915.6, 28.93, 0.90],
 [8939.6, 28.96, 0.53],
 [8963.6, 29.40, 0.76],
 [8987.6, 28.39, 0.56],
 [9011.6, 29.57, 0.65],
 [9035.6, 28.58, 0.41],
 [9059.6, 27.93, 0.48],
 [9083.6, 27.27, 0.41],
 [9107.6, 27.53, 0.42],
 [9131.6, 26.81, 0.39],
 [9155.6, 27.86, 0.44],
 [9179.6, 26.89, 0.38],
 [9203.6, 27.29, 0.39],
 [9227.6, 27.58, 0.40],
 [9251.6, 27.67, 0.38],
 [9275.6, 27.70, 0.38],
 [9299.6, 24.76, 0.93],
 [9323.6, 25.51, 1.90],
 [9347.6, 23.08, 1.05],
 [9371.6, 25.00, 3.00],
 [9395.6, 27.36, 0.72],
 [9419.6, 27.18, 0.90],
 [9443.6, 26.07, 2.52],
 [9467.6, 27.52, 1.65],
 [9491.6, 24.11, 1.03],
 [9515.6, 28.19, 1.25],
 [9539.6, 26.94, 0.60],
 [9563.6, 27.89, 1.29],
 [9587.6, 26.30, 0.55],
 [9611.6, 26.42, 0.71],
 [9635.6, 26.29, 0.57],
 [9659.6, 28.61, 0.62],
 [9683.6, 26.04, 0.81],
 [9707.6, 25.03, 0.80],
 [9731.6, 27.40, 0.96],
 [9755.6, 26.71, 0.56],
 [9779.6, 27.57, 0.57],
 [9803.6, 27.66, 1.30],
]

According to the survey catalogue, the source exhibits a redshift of 0.094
